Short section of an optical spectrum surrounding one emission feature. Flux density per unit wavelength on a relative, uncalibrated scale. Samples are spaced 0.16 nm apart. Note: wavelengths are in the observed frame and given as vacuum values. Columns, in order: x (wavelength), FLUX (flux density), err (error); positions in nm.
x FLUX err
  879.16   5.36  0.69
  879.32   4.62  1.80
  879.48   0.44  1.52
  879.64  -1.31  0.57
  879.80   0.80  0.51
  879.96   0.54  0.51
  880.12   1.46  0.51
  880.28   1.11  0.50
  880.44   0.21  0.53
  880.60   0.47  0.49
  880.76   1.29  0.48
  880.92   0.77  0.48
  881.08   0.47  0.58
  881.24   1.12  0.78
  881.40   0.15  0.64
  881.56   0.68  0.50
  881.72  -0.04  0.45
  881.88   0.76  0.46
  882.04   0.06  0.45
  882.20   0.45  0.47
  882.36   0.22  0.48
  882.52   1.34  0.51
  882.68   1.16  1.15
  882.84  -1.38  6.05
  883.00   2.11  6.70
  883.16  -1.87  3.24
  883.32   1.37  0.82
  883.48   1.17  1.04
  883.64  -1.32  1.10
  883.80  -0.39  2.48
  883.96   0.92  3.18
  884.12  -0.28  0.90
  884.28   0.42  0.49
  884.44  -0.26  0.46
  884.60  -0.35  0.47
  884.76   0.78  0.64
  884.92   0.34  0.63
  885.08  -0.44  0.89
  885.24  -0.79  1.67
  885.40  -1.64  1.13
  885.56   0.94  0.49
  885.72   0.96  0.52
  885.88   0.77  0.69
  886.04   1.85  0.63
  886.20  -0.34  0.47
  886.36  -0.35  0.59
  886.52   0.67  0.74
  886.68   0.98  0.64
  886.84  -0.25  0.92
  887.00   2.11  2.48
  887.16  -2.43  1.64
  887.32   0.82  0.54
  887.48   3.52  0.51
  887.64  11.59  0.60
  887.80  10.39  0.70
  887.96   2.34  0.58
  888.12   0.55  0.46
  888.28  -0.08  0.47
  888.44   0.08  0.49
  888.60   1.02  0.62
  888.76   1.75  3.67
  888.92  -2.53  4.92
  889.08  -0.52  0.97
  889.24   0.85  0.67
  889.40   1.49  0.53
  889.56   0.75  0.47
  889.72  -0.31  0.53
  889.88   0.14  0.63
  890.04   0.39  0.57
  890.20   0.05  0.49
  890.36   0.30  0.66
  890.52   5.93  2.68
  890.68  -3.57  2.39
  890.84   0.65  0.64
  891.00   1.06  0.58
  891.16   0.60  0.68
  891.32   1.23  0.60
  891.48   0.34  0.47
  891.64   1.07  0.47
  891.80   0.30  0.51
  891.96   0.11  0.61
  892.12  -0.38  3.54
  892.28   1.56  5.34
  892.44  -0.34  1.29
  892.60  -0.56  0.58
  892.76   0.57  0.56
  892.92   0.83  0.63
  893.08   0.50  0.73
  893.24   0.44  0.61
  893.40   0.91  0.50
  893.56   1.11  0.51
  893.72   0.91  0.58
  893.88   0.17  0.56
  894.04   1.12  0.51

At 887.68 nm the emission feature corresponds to [O III] 5007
